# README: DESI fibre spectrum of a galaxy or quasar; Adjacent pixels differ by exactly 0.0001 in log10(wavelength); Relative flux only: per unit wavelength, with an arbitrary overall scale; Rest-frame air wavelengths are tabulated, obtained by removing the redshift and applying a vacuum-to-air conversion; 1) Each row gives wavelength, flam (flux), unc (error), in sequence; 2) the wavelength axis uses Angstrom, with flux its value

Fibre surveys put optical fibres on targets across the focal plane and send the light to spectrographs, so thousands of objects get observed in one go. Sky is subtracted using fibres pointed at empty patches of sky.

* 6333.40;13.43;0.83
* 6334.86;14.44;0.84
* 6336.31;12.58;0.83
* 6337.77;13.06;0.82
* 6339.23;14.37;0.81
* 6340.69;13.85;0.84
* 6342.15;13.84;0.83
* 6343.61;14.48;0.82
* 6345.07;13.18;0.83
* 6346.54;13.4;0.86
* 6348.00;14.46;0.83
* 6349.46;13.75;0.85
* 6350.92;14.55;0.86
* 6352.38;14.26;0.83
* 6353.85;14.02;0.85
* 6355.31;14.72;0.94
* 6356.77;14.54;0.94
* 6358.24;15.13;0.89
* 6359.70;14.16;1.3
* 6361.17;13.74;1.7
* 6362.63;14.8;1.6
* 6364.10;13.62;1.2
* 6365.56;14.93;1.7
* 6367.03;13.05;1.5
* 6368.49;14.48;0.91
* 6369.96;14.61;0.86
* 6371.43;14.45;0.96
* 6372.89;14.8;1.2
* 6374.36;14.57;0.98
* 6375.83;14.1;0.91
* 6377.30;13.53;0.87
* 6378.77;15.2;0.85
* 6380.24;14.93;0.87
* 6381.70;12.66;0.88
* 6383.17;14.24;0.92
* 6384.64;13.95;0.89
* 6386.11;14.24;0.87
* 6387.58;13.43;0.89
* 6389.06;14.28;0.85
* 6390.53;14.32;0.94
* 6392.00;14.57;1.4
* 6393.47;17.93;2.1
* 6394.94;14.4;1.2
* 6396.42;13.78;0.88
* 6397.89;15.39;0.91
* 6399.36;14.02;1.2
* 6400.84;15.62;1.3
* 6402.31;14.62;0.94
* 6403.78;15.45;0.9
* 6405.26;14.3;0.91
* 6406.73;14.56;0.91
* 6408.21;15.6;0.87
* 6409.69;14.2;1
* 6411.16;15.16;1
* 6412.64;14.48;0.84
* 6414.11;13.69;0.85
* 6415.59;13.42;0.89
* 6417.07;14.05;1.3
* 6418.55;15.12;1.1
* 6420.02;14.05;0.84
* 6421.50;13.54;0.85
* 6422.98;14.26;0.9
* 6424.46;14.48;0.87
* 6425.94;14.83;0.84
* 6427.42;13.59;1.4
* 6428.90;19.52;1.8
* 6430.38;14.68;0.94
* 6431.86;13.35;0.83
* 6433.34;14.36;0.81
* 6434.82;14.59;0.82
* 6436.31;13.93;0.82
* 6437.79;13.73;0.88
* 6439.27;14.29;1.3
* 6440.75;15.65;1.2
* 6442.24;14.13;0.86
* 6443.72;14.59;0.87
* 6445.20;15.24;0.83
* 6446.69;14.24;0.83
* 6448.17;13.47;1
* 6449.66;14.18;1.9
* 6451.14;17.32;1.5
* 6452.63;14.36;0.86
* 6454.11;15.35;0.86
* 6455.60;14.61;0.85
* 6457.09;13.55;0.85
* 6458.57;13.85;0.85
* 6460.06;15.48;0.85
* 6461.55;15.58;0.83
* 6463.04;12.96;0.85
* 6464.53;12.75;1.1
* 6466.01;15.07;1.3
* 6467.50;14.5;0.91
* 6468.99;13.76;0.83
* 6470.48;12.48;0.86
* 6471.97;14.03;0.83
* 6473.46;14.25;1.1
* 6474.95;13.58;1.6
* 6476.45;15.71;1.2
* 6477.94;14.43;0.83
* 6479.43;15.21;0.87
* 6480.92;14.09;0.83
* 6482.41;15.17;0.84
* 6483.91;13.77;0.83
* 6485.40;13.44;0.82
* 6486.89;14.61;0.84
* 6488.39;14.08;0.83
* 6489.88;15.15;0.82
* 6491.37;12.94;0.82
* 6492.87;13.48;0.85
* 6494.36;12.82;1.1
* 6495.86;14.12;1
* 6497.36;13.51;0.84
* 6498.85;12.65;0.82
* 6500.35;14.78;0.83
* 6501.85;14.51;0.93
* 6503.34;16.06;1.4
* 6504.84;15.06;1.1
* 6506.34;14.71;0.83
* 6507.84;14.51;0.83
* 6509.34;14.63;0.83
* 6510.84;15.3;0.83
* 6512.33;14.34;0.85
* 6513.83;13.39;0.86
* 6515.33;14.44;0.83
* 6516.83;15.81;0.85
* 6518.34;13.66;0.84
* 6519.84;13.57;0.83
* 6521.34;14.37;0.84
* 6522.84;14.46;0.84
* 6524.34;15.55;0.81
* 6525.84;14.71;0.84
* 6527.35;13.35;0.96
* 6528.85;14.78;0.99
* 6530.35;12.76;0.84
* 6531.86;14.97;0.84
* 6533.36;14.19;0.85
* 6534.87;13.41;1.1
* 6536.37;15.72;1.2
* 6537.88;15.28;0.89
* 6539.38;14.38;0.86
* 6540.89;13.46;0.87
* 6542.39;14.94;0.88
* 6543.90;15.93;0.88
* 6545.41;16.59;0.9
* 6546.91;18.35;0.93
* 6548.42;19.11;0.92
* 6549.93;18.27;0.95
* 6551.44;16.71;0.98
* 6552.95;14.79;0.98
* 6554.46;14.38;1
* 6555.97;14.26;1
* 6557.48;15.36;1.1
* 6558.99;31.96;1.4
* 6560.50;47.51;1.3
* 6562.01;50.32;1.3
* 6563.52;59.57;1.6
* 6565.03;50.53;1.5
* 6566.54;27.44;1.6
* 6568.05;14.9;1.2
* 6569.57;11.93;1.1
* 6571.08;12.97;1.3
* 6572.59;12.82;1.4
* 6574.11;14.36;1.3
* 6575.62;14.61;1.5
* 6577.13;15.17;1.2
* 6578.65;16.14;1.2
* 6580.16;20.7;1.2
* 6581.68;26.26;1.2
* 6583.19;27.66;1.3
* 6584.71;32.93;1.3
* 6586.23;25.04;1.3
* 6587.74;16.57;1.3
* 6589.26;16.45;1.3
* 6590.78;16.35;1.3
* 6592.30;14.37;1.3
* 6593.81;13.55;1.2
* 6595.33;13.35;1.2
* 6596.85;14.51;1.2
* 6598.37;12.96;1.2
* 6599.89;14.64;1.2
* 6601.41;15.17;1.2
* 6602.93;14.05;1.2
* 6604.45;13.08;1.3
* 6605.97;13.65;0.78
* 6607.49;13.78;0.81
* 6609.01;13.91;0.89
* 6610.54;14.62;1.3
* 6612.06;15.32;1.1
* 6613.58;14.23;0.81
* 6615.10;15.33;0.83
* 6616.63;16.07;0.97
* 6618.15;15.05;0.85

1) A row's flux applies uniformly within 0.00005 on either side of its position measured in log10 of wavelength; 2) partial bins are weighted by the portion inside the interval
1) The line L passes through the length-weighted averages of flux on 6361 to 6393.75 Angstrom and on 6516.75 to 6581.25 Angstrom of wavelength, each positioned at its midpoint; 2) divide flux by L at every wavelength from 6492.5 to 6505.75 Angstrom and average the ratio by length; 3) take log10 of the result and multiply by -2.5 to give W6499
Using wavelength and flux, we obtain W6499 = 0.25 mag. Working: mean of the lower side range 14.3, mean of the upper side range 19.2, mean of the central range 14.1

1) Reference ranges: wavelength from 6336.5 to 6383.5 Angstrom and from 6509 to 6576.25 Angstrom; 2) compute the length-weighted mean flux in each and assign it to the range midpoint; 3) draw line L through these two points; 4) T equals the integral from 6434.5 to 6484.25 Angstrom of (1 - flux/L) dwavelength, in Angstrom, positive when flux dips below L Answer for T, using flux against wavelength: 6.7 Angstrom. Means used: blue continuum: 14.2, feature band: 14.4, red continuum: 18.8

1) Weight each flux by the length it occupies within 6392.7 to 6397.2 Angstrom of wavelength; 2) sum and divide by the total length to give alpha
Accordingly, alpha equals 15.4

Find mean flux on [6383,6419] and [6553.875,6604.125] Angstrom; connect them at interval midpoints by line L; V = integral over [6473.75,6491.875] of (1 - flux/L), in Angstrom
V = 3.5 Angstrom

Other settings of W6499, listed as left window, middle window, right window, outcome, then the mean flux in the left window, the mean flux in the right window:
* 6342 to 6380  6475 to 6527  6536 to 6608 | 0.24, 14.3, 19.9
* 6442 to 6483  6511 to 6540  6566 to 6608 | 0.09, 14.4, 16.9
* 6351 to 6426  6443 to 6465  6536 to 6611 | 0.12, 14.4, 19.7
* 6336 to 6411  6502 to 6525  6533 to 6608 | 0.23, 14.3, 19.7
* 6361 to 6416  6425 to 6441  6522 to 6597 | 0.08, 14.5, 19.7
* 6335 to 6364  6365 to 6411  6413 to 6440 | -0.02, 14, 14.4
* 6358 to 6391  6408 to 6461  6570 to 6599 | 0.05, 14.2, 17.7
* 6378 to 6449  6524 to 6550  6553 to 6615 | 0.22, 14.5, 20.3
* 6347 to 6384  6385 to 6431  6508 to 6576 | 0.05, 14.3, 18.8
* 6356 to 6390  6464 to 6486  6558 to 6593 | 0.36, 14.2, 25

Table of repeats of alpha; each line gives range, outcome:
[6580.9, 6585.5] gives 28.9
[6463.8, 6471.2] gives 13.7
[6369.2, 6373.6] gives 14.6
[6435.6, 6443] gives 14.4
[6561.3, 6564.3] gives 55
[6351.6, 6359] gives 14.5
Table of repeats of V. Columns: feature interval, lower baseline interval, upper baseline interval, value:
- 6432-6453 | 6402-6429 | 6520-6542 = 0.0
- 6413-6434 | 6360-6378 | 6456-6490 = -0.4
